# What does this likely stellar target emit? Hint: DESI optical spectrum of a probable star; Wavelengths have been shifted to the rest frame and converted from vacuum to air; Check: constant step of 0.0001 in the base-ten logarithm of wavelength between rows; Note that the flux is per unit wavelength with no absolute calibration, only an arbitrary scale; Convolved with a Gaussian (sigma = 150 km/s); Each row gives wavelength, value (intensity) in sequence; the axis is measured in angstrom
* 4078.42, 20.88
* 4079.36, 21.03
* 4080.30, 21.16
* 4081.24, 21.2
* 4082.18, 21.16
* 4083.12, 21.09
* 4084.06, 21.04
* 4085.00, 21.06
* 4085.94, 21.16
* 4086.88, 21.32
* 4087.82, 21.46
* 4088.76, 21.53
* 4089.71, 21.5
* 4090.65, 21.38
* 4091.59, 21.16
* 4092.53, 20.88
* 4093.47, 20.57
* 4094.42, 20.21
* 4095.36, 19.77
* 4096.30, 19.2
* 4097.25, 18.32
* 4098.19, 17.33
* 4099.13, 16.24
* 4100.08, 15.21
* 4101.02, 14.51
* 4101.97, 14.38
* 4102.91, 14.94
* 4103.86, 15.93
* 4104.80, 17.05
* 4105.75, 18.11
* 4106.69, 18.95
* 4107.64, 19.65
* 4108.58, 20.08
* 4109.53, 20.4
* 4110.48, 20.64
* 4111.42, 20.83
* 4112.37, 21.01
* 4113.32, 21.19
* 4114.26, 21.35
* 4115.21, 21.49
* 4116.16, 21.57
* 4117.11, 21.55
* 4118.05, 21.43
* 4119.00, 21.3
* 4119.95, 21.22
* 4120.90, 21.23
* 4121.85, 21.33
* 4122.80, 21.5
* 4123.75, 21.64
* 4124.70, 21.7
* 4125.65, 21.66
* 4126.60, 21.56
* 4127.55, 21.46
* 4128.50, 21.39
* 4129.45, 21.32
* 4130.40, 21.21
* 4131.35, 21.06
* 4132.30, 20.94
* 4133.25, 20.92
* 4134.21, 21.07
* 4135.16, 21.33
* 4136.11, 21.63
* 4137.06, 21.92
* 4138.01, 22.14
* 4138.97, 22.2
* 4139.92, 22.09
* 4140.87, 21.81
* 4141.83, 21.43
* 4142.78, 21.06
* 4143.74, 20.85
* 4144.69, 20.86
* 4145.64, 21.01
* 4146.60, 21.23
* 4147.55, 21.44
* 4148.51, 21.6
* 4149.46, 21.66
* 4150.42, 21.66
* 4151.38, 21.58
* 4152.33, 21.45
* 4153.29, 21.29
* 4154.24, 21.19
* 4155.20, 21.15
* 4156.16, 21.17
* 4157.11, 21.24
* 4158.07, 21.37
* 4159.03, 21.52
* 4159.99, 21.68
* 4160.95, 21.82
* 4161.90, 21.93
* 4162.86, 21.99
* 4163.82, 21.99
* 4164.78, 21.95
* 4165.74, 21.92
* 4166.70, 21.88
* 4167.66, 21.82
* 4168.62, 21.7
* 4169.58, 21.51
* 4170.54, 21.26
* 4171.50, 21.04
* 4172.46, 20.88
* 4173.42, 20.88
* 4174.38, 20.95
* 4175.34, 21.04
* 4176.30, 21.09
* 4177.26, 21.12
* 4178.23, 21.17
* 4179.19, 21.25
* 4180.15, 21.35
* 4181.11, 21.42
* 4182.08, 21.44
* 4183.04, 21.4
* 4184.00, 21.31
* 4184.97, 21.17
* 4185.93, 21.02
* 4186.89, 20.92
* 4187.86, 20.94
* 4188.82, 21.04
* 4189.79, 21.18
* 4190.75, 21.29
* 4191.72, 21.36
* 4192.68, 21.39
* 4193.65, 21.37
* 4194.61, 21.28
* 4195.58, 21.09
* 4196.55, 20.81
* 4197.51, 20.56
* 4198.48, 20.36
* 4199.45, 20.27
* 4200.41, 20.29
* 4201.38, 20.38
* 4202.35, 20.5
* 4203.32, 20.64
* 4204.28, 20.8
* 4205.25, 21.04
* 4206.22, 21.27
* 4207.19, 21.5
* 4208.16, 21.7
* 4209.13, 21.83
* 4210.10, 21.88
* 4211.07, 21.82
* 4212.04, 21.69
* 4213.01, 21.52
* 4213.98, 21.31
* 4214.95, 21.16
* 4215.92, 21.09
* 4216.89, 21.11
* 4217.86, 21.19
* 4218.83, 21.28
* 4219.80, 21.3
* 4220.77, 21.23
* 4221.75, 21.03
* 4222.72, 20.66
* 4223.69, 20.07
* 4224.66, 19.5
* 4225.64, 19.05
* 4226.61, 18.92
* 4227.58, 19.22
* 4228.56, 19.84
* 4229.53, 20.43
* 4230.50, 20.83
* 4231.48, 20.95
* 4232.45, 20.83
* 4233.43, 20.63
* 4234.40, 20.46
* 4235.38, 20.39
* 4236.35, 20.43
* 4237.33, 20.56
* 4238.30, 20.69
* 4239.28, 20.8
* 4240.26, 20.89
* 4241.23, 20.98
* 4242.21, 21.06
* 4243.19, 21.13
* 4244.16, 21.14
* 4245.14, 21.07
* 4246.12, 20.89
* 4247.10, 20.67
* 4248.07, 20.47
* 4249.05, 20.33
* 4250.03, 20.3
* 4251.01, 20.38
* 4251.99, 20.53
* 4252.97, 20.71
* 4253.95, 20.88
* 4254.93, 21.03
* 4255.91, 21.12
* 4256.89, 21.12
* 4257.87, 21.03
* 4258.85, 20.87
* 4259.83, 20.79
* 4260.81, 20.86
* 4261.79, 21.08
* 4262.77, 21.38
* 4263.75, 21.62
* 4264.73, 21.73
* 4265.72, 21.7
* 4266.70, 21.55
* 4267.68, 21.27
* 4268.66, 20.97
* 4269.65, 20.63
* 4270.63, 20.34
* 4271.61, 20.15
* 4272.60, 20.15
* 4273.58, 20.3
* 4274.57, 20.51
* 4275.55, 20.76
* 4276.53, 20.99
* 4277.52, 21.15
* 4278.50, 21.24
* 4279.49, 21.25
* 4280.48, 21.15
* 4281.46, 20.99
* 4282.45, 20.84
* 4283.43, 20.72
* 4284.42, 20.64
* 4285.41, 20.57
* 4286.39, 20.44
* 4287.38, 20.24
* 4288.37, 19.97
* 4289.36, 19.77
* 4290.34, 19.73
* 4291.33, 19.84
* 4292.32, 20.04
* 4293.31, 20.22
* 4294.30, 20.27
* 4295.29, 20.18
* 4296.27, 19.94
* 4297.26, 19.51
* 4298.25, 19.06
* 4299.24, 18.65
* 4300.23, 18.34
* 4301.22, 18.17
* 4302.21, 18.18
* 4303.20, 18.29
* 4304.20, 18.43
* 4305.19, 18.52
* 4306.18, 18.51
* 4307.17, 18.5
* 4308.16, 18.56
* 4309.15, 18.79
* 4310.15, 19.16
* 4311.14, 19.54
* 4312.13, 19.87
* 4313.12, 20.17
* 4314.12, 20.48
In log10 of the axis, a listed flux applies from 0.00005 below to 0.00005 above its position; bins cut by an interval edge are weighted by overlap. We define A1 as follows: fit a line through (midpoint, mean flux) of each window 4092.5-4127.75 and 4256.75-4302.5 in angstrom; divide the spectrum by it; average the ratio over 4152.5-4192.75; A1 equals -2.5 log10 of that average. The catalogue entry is -0.07 mag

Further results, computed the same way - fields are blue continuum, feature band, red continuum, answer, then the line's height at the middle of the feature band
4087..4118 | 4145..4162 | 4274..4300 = -0.10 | 19.6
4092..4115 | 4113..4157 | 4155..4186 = -0.08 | 20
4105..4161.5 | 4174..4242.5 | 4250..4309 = -0.01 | 20.7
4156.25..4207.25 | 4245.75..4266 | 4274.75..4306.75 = -0.03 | 20.3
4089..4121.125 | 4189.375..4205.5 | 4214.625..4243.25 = -0.03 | 20.3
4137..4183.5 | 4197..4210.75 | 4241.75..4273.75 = 0.01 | 21.2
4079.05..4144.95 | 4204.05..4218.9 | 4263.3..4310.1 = -0.06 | 20.2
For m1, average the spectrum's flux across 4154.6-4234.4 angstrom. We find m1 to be 21.1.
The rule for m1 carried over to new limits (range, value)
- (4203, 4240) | 20.8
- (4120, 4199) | 21.4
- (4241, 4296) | 20.7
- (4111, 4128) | 21.4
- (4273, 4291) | 20.6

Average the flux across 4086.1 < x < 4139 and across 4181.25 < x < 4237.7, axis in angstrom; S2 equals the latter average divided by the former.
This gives 1.03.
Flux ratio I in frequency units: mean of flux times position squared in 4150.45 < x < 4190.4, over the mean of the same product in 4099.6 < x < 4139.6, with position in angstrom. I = 1.1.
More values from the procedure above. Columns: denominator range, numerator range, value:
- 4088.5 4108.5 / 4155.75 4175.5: 1.21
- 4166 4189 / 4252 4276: 1.03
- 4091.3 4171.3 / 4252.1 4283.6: 1.08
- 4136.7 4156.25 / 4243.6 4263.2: 1.02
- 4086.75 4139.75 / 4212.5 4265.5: 1.09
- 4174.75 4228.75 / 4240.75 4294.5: 1.02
